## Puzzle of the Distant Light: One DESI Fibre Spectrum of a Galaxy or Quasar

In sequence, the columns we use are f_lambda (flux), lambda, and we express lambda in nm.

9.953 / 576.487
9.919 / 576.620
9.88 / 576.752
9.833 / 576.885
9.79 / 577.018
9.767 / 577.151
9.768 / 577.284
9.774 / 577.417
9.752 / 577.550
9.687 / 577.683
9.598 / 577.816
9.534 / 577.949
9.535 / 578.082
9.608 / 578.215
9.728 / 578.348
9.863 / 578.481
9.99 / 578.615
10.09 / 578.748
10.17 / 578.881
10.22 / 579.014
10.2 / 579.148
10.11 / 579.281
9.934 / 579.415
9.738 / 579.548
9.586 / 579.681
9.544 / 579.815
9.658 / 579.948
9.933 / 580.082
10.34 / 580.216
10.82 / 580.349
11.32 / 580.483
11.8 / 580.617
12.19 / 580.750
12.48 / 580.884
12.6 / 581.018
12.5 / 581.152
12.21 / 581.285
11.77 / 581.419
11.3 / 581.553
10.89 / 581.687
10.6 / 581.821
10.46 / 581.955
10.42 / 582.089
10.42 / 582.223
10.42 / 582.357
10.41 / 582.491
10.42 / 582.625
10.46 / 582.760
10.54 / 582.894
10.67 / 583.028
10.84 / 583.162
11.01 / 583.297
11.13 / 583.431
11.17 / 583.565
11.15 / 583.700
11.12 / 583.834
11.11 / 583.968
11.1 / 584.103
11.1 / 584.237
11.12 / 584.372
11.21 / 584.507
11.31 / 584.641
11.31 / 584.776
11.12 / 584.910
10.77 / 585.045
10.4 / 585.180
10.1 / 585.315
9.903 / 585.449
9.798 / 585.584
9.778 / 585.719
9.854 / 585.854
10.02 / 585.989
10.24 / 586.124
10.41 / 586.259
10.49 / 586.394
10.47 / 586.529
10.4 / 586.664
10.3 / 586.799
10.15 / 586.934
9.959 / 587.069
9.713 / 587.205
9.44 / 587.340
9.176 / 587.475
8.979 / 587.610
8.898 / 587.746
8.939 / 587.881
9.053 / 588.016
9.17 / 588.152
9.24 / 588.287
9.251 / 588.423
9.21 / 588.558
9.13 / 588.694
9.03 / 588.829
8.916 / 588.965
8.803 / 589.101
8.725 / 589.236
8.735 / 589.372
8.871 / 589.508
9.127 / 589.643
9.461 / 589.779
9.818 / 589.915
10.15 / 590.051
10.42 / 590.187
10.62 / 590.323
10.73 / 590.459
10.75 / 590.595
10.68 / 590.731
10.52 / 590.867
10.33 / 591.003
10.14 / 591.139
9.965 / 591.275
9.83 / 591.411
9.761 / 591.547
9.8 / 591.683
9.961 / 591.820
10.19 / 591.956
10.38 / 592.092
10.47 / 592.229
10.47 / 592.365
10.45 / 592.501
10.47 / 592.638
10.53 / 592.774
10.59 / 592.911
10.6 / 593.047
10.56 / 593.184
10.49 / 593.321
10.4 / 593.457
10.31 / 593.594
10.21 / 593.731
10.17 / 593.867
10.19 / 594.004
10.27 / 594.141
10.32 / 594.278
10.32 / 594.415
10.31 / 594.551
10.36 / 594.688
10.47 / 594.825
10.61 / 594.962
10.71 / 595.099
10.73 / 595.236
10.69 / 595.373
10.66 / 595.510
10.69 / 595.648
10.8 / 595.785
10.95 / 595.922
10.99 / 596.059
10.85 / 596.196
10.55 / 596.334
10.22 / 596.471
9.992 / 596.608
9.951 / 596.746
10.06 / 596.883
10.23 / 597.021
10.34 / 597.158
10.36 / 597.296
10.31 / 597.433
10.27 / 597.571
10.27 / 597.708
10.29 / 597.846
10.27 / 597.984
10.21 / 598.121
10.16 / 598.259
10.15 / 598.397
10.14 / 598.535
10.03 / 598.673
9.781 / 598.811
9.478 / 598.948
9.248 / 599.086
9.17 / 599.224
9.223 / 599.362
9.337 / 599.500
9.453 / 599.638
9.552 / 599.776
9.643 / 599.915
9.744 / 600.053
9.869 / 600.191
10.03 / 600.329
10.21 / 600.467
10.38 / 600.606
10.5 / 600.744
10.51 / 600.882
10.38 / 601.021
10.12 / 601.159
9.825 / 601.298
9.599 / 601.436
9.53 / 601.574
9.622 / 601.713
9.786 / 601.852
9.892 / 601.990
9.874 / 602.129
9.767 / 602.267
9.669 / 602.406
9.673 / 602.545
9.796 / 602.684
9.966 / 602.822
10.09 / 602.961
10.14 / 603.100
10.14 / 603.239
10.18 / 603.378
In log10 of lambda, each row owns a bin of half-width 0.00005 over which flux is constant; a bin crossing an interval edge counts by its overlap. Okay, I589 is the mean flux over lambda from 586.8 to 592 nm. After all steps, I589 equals 9.63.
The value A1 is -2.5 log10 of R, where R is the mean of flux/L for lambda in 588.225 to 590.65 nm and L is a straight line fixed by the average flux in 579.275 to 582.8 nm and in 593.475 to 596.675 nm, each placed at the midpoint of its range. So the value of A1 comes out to 0.12 mag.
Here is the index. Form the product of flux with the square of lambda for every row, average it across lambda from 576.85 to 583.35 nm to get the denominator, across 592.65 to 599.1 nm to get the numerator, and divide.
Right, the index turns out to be 1.04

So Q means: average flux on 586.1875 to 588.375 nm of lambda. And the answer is 9.67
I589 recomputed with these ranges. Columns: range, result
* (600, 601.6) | 10.1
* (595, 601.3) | 10.2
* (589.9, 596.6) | 10.4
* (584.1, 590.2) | 9.84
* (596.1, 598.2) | 10.3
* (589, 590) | 9.09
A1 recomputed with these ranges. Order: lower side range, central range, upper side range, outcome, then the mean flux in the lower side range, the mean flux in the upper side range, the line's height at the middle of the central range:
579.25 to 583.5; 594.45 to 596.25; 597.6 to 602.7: -0.06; 10.8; 9.87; 10.1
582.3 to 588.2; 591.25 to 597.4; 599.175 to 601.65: -0.04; 10.3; 9.84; 10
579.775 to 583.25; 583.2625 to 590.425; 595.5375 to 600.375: 0.07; 11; 10.1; 10.7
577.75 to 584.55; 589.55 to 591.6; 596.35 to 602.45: 0.02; 10.7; 9.95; 10.3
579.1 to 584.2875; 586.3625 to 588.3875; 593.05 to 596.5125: 0.12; 10.9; 10.5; 10.7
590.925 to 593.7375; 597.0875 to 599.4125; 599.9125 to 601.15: 0.02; 10.3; 10.2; 10.2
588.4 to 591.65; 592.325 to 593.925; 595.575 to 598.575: -0.05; 9.72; 10.4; 10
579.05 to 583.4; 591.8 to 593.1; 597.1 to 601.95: -0.02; 10.8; 9.94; 10.3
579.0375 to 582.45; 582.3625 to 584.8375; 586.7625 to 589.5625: -0.08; 10.8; 9.21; 10.2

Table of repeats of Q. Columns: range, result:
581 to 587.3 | 10.7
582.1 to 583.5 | 10.6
